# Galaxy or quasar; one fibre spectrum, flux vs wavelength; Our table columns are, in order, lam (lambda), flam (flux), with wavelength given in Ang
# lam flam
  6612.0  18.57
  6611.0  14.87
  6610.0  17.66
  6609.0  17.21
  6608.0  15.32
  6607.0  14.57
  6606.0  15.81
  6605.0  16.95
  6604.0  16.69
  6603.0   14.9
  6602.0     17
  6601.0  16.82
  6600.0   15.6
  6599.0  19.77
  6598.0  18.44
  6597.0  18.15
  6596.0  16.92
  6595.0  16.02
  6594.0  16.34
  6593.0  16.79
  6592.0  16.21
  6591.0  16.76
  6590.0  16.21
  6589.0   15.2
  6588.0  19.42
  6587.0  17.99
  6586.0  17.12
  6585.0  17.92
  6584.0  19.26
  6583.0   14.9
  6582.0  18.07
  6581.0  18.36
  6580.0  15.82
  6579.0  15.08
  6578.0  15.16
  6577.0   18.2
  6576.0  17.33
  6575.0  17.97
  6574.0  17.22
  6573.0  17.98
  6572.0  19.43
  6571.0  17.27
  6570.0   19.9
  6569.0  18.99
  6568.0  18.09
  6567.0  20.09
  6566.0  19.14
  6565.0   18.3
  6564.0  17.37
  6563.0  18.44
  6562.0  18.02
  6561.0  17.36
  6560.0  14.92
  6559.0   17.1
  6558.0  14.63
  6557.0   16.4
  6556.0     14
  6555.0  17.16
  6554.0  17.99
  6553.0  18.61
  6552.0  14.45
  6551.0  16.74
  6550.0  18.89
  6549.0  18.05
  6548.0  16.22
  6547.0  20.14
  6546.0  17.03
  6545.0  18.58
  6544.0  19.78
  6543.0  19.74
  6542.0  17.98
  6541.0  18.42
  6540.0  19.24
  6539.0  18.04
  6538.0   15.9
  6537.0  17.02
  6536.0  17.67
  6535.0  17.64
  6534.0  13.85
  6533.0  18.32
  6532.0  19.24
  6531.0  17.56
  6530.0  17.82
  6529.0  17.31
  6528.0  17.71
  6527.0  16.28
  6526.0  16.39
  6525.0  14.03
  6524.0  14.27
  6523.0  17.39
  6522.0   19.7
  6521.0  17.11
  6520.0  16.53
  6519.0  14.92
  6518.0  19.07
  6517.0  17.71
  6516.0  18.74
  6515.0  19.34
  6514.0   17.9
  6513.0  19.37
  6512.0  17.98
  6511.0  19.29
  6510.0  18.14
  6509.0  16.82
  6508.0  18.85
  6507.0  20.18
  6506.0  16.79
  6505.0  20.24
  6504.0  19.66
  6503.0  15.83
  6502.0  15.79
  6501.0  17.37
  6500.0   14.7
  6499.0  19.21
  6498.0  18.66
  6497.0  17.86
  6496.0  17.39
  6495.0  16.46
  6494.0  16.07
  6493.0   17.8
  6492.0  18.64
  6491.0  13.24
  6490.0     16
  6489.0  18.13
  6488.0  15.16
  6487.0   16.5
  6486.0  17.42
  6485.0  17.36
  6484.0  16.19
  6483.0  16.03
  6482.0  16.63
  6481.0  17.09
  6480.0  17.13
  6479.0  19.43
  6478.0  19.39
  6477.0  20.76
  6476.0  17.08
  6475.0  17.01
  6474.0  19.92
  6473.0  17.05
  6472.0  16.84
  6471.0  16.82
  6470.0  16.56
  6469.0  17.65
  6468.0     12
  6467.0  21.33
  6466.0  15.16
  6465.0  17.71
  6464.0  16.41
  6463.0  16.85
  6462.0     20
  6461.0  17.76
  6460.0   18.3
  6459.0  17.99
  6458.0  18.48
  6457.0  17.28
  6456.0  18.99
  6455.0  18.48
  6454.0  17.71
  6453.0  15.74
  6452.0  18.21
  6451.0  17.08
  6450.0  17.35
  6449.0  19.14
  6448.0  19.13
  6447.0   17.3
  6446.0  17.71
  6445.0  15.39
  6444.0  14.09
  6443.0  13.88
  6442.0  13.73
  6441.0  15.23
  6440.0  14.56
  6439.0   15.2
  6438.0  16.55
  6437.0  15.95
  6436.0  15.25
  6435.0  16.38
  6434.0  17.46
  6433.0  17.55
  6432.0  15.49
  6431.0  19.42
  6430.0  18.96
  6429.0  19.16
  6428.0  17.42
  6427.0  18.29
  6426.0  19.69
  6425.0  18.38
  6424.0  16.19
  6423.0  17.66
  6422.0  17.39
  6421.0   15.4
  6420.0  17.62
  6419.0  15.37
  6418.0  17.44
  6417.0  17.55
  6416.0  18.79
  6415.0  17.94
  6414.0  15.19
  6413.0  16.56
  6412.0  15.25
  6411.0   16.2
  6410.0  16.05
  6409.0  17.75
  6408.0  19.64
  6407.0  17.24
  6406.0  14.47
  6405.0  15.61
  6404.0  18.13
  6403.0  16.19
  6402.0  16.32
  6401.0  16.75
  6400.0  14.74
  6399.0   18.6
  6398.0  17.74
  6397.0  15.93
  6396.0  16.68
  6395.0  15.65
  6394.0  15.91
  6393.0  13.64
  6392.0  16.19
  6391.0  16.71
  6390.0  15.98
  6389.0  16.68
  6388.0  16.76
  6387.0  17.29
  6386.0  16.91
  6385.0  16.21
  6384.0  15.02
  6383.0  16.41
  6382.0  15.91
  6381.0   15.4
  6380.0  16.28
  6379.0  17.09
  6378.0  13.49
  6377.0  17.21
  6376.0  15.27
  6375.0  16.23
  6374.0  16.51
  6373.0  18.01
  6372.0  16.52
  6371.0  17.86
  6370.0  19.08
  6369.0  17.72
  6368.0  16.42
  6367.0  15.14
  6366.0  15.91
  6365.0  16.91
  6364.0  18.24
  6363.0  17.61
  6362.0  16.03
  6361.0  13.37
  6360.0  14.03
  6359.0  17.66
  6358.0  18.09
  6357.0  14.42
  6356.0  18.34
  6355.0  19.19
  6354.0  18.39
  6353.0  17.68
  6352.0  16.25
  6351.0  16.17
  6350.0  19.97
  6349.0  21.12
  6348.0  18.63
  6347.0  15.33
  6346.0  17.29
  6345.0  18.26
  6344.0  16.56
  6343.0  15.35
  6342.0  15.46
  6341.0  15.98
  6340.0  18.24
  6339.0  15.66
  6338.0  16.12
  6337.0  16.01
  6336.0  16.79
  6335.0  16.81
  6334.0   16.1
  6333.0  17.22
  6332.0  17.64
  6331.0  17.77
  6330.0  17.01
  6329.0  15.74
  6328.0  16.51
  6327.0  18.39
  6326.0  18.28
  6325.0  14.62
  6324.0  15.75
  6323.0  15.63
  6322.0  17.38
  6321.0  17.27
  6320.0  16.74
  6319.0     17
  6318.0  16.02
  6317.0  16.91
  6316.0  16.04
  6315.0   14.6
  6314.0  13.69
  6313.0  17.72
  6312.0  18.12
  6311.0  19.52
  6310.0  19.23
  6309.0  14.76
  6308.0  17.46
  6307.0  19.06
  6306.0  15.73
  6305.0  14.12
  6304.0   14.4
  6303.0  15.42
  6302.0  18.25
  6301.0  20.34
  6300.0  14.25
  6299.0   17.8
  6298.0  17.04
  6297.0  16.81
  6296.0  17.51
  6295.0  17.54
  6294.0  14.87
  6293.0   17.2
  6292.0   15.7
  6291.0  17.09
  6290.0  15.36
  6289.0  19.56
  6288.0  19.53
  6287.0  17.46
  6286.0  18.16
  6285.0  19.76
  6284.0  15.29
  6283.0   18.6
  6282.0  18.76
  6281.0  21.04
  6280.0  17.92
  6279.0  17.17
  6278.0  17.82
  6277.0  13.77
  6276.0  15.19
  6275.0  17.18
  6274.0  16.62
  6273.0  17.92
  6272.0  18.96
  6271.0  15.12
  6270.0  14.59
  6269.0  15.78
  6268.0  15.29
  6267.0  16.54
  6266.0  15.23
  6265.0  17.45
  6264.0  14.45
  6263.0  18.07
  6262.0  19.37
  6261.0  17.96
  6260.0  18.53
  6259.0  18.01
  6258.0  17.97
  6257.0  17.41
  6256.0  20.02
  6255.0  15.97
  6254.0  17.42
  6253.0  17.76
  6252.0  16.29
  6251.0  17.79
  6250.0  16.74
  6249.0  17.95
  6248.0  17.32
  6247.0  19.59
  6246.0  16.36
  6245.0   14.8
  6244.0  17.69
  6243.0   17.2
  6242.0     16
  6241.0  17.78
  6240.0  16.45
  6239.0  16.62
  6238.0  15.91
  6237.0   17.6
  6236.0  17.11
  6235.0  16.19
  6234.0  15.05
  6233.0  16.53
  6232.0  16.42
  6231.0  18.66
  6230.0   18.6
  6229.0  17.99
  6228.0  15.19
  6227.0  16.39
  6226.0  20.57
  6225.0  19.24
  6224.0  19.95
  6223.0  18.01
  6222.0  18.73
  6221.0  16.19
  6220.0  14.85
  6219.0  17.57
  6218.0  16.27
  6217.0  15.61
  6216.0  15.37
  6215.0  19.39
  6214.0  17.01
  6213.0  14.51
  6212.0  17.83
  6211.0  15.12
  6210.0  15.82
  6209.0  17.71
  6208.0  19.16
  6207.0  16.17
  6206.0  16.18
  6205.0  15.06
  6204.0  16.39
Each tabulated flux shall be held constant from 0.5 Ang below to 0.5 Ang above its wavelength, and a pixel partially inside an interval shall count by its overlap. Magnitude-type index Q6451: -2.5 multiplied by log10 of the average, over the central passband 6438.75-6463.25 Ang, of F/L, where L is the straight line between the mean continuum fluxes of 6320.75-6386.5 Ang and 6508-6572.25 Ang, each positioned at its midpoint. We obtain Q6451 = 0.01 mag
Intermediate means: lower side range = 16.8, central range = 17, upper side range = 17.6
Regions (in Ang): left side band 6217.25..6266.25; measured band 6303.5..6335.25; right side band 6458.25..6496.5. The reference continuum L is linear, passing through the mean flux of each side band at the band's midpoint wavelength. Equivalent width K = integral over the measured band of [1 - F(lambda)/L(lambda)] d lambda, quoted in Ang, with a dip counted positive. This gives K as 1.1 Ang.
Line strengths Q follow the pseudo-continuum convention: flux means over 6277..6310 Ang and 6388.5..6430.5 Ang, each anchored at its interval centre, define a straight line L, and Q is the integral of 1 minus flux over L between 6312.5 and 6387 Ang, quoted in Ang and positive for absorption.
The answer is 1.6 Ang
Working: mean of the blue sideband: 17.2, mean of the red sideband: 16.9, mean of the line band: 16.7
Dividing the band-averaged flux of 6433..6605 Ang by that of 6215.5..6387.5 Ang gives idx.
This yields 1.02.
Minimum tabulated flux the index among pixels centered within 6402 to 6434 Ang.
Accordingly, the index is 14.47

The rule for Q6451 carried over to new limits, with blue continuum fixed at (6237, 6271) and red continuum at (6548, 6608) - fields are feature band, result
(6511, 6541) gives -0.02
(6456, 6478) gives -0.03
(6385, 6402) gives 0.05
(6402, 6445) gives 0.03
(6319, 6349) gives 0.02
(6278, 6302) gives -0.04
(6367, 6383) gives 0.03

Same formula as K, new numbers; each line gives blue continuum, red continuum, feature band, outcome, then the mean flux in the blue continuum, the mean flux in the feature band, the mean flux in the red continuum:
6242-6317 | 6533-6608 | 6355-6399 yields 1.9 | 17.1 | 16.4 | 17.3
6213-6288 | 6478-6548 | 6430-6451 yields 1.2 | 17.2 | 16.4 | 17.5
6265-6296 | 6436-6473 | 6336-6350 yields 0.0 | 17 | 17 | 16.9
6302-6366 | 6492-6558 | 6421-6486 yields 0.1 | 16.8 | 17.2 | 17.5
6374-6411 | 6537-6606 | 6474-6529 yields -1.5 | 16.3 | 17.4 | 17.4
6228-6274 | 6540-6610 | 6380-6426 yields 1.6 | 17.1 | 16.6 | 17.3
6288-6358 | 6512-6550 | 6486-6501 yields 0.5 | 16.9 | 16.9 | 17.6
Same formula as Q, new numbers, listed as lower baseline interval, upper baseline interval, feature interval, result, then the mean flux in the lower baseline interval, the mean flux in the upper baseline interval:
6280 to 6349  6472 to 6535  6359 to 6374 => 0.4 Ang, 17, 17.4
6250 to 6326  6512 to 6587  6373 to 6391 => 1.0 Ang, 17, 17.5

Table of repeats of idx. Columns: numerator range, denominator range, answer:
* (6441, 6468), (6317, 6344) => 1.04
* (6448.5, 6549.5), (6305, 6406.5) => 1.05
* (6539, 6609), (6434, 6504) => 1.02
